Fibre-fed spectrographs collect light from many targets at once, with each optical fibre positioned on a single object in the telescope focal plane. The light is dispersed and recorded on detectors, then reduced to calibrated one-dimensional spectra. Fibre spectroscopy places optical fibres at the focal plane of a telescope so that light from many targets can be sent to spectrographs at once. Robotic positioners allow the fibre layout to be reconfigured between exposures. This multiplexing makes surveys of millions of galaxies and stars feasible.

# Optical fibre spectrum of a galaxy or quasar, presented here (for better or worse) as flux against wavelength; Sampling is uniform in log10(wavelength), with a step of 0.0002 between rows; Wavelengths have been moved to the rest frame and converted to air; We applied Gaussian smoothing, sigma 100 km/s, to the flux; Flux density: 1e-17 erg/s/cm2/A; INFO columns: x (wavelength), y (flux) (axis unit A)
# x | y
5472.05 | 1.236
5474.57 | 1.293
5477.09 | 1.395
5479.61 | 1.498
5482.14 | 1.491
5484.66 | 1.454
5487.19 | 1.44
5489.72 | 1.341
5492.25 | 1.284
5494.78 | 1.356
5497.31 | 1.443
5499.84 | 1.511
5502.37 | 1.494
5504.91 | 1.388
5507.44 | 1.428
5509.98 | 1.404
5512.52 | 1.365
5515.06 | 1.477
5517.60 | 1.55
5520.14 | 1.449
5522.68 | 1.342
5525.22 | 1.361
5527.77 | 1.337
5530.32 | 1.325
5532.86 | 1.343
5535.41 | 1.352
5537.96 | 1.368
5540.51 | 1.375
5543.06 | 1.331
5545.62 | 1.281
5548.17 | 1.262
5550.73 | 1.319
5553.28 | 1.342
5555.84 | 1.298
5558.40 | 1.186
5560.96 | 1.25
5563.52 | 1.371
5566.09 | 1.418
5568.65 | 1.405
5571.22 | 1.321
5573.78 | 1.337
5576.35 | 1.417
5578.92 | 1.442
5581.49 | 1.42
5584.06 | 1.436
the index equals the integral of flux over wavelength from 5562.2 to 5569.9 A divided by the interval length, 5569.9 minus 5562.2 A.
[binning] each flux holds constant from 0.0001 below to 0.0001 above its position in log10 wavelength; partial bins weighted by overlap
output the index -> 1.4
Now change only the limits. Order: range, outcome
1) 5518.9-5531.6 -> 1.36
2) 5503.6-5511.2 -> 1.41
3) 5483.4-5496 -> 1.37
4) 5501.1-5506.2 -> 1.44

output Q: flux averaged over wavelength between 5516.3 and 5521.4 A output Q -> 1.5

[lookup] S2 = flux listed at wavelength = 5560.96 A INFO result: 1.25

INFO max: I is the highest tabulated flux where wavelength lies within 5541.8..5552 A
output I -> 1.331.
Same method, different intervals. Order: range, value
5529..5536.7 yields 1.352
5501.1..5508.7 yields 1.494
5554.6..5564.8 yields 1.371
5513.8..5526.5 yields 1.55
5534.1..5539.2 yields 1.368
